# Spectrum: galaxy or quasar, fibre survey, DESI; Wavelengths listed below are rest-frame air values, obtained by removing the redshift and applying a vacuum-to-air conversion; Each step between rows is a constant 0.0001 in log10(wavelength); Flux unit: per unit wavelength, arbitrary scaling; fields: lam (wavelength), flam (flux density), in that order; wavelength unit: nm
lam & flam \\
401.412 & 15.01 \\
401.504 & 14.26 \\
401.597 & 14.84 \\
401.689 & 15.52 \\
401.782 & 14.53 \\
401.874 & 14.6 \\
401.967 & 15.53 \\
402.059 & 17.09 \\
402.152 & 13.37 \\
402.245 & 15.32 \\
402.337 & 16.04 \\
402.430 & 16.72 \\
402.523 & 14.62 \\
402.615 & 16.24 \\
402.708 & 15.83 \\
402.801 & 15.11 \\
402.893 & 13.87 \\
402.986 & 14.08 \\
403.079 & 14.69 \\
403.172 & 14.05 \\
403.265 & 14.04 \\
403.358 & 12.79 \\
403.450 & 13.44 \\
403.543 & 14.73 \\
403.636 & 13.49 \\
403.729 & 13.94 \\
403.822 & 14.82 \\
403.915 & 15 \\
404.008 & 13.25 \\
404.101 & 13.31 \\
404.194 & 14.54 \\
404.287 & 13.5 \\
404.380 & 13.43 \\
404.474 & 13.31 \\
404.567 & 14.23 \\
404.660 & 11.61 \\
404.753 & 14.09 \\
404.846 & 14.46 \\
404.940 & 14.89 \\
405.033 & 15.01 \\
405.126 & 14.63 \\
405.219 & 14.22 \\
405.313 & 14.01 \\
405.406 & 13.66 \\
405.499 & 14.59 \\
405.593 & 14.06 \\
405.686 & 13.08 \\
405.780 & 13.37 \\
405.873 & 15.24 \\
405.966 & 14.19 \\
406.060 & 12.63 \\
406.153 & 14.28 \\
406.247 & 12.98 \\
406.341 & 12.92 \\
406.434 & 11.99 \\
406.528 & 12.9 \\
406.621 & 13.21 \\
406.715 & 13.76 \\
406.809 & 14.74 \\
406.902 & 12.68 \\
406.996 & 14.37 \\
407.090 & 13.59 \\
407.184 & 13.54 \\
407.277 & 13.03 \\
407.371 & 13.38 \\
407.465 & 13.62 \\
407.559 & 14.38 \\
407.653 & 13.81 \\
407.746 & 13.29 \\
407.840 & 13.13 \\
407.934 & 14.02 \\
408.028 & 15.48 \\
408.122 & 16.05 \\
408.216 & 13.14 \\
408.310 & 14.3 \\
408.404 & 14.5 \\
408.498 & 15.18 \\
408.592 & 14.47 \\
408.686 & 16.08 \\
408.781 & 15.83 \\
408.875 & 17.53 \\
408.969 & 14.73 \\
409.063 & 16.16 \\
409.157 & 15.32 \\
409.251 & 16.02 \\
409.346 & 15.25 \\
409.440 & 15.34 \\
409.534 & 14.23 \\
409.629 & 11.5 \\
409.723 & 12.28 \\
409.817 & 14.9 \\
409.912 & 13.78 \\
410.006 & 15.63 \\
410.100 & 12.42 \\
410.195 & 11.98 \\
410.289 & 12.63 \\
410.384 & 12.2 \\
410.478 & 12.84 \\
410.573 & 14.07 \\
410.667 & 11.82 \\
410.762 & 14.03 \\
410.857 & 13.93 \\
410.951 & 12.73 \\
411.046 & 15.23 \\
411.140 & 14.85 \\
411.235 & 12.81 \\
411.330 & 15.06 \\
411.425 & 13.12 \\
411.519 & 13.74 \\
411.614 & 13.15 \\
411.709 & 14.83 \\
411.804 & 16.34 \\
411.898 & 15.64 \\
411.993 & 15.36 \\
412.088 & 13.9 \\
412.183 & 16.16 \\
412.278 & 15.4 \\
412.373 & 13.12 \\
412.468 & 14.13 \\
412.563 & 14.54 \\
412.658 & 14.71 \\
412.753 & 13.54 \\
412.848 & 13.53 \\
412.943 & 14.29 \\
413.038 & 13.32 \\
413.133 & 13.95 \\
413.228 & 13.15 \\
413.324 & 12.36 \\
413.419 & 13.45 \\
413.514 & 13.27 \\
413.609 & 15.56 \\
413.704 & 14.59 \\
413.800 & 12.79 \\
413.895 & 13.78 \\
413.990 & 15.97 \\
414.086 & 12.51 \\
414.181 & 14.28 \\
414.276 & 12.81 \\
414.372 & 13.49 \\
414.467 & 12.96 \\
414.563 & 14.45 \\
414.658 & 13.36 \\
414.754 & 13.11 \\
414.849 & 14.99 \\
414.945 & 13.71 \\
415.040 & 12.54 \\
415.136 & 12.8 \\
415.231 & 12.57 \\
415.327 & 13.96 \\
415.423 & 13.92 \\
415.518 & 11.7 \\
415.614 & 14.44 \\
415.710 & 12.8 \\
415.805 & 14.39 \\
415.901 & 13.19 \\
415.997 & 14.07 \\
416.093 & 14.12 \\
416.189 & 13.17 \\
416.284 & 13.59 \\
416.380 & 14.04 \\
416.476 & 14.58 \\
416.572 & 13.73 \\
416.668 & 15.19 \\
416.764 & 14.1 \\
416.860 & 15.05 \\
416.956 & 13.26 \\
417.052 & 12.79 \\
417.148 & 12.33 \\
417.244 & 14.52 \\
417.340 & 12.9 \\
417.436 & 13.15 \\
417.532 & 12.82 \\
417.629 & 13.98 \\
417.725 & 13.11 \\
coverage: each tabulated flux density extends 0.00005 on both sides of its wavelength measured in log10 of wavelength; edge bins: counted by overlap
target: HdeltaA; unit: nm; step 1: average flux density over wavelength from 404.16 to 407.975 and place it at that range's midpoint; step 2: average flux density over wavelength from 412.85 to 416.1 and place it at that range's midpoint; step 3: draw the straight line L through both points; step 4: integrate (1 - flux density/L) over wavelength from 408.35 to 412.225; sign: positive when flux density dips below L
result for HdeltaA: -0.19 nm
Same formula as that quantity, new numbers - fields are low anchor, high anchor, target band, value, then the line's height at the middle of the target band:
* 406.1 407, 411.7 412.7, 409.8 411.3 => 0.10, 14.5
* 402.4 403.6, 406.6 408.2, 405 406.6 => 0.05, 14.1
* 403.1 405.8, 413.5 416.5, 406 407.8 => 0.06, 13.9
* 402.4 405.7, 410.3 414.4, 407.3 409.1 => -0.07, 14.1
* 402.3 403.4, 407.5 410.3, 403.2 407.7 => 0.28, 14.7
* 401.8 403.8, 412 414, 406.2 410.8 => 0.12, 14.4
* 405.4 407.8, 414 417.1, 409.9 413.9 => -0.08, 13.6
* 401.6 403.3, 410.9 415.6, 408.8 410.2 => -0.02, 14.3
